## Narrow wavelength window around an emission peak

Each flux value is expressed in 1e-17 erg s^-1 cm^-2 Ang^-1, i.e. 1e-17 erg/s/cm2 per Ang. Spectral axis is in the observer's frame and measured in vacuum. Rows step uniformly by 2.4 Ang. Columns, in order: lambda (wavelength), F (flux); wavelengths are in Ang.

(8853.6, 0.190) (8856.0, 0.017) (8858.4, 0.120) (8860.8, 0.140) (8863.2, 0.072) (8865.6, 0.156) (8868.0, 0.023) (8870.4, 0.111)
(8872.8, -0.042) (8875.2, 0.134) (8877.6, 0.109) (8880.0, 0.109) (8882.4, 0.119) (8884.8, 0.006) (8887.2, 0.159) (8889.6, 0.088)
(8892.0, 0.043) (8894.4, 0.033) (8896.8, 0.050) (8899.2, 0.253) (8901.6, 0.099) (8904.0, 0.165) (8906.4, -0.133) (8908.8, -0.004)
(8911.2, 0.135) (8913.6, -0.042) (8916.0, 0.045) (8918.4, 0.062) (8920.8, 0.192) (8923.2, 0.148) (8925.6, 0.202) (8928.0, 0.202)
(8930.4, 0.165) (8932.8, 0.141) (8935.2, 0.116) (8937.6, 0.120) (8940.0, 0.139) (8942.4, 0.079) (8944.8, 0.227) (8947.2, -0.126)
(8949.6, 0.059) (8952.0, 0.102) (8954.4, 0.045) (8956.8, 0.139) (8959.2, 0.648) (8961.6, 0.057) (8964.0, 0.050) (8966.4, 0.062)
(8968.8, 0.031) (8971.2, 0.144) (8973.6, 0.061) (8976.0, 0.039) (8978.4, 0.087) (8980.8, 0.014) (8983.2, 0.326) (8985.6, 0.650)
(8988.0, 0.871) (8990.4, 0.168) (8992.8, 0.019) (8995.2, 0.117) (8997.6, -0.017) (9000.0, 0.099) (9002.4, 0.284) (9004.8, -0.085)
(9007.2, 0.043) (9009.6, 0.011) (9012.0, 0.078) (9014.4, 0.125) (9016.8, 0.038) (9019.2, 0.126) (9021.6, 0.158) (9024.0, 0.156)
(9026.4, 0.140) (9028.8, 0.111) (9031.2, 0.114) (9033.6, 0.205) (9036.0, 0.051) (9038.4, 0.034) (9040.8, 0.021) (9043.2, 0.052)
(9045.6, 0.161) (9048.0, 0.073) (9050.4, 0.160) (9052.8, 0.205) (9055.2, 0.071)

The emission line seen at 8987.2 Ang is H-beta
